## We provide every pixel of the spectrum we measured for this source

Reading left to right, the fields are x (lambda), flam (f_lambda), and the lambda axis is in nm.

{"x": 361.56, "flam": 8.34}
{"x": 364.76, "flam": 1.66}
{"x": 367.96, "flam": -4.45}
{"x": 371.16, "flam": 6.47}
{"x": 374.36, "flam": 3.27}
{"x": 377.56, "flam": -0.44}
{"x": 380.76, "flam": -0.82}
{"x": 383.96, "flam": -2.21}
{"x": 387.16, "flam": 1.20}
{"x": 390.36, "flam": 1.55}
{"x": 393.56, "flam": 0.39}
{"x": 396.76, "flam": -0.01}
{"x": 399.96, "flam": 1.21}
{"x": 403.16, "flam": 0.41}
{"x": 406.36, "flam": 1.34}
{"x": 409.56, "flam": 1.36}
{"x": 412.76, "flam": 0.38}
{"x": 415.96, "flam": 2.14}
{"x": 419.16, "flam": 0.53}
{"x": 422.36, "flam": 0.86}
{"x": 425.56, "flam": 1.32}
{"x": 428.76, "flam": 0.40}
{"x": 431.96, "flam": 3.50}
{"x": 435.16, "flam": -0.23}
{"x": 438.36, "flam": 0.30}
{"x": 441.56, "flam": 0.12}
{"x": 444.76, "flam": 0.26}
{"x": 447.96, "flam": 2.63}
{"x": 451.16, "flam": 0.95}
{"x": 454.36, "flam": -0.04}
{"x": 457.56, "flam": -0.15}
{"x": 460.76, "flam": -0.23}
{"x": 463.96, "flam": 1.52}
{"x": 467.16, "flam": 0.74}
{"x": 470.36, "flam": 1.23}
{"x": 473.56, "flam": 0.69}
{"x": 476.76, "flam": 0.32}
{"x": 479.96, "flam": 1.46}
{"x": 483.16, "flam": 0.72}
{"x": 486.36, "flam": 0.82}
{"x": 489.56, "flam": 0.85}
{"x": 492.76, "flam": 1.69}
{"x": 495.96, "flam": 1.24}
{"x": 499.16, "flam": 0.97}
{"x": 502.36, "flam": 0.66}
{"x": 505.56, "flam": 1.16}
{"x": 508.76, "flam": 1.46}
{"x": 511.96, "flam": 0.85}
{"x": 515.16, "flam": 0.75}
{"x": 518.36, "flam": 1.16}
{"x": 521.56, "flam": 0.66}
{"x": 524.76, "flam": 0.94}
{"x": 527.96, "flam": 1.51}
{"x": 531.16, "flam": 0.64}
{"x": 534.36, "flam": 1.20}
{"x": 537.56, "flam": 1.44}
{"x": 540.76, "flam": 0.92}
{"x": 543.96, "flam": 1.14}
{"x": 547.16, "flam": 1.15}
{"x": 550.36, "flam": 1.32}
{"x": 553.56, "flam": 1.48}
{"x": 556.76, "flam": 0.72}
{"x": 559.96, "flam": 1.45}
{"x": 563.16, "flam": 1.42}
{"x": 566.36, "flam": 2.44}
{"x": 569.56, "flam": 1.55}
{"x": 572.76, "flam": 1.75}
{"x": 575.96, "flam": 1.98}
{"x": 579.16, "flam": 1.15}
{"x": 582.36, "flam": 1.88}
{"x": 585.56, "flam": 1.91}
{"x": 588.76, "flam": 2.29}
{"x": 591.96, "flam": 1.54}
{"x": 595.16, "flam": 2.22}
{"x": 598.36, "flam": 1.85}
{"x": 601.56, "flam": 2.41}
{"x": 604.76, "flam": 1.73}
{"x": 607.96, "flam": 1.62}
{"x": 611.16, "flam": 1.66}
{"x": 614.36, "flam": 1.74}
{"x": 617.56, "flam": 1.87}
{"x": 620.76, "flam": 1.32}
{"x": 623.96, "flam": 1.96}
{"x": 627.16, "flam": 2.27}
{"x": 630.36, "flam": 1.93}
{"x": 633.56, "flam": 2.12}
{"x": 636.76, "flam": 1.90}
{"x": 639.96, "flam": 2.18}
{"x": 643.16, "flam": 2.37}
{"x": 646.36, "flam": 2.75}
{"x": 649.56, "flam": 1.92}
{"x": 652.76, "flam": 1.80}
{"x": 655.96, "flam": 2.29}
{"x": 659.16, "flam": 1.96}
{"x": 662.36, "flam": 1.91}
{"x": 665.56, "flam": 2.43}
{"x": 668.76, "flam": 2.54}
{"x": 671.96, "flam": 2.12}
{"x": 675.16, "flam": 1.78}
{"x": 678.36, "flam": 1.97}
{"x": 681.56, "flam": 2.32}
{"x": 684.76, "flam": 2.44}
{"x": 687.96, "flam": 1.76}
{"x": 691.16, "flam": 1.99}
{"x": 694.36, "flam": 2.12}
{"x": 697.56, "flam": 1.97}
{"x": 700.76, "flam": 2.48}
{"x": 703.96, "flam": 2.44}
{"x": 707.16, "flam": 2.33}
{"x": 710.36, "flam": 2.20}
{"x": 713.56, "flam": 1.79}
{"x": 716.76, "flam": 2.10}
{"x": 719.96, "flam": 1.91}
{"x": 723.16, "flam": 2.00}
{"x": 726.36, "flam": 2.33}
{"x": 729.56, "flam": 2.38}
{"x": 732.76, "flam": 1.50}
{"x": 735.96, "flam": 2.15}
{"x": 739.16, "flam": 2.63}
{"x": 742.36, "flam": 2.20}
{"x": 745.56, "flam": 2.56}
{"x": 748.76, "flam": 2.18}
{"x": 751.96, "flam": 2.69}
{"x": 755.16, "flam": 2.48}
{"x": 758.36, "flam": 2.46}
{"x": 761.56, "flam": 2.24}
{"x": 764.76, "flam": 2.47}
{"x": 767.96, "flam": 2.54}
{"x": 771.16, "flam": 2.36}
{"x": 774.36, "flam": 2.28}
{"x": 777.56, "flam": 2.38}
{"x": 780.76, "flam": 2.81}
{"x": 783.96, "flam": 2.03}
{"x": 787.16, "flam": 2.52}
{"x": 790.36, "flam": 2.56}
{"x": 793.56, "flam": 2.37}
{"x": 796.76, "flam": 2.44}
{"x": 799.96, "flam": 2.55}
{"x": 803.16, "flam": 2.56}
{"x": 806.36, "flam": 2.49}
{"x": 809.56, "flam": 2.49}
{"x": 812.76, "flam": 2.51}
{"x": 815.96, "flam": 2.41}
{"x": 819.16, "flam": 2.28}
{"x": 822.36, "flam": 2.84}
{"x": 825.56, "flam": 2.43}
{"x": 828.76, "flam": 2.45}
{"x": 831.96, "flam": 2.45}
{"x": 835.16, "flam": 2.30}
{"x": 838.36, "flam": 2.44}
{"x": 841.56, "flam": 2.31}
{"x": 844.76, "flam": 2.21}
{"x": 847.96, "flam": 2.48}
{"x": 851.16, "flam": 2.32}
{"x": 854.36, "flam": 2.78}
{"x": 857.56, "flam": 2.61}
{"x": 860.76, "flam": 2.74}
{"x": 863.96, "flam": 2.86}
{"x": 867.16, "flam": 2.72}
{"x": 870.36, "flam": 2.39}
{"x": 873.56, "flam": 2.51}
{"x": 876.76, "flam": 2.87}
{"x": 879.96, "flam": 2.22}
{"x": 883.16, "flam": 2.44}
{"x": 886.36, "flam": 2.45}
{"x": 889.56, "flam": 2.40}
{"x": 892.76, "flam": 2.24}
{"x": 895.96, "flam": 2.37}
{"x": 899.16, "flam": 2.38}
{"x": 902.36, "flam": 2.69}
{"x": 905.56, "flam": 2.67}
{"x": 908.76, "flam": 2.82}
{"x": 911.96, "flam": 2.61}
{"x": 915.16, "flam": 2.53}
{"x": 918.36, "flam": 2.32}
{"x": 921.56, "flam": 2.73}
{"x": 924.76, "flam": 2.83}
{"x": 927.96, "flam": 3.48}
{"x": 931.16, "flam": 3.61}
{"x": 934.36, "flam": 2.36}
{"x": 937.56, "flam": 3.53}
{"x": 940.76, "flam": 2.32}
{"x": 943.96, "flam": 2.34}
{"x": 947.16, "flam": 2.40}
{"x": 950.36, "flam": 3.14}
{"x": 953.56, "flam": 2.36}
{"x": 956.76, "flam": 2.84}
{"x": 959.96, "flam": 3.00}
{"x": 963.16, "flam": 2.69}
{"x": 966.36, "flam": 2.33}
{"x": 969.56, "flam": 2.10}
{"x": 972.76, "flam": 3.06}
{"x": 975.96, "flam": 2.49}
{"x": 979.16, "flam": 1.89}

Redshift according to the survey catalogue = 0.414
